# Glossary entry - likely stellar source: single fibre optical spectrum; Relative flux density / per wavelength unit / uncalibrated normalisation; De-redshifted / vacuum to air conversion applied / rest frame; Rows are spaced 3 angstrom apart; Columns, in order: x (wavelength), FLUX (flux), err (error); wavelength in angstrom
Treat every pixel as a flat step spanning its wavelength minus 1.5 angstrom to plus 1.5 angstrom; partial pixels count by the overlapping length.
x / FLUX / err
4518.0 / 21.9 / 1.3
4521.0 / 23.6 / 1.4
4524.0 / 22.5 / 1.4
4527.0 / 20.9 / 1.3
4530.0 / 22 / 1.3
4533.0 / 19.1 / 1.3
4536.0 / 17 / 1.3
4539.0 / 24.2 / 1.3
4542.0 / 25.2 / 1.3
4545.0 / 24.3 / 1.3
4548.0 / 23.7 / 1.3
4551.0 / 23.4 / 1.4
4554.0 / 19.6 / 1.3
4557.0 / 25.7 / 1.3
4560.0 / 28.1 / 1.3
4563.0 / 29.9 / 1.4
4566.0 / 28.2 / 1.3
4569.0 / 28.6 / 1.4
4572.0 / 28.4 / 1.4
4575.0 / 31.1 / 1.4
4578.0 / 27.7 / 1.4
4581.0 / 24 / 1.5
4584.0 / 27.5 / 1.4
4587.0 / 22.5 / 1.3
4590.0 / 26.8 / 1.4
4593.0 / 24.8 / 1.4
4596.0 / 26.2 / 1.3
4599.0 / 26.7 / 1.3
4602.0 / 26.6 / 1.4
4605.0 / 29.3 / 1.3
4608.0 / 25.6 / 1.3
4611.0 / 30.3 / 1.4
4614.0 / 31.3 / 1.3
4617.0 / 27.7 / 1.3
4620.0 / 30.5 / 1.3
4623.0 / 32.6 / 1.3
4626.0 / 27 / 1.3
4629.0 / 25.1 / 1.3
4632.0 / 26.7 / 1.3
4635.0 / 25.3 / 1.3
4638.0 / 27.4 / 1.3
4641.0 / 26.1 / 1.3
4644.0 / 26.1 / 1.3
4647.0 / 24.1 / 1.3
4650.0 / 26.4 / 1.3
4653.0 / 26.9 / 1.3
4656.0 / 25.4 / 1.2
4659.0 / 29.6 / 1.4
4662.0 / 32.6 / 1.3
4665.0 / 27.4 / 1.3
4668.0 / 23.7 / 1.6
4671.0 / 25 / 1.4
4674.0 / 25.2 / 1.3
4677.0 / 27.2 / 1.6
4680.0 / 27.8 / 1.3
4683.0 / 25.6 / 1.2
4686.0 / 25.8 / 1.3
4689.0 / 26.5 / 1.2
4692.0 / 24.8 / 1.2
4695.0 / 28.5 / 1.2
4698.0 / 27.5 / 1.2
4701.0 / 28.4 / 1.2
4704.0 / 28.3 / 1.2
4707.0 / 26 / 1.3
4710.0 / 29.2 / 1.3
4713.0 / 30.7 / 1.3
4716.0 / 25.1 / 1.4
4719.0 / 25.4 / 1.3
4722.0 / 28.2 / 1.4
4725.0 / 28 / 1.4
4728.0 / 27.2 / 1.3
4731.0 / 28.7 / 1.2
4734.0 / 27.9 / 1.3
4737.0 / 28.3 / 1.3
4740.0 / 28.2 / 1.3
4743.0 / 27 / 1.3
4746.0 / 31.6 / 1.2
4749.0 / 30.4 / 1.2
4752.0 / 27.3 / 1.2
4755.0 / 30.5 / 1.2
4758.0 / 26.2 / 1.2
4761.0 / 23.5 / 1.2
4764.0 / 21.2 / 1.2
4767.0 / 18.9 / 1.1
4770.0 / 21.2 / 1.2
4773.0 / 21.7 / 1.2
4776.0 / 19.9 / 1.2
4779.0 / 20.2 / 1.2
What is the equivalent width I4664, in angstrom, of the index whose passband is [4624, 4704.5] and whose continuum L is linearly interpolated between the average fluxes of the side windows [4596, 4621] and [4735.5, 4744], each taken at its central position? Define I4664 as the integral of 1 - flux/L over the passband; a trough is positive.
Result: 4.1 angstrom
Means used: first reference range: 28.3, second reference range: 27.9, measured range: 26.7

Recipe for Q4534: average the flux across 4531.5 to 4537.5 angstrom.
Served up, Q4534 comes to 18.1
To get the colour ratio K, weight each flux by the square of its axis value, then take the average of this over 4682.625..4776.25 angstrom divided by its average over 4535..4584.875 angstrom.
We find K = 1.11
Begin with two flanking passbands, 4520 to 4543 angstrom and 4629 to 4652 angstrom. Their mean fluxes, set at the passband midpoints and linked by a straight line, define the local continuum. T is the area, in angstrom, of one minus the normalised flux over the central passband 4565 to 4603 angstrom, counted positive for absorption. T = -5.0 angstrom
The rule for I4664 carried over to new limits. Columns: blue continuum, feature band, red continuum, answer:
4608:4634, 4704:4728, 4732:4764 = 0.39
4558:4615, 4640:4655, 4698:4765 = 0.91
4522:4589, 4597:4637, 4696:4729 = -3.34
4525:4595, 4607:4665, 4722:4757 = -2.81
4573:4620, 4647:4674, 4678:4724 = 0.39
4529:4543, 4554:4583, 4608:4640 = -4.42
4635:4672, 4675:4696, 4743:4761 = 0.59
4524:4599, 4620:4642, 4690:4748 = -1.01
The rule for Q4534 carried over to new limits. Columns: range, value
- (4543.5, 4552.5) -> 23.8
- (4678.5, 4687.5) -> 26.4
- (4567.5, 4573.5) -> 28.5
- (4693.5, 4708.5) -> 27.7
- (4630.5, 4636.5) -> 26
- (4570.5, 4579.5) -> 29.1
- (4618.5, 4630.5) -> 28.8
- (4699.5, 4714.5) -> 28.5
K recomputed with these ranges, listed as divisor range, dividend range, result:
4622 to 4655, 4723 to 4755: 1.12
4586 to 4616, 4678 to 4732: 1.05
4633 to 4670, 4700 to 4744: 1.07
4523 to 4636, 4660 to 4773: 1.09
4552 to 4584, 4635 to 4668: 1.03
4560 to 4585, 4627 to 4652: 0.95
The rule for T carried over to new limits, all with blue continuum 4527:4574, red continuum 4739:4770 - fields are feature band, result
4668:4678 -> 0.03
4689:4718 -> -1.98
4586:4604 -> -0.69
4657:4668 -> -1.48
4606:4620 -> -2.21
